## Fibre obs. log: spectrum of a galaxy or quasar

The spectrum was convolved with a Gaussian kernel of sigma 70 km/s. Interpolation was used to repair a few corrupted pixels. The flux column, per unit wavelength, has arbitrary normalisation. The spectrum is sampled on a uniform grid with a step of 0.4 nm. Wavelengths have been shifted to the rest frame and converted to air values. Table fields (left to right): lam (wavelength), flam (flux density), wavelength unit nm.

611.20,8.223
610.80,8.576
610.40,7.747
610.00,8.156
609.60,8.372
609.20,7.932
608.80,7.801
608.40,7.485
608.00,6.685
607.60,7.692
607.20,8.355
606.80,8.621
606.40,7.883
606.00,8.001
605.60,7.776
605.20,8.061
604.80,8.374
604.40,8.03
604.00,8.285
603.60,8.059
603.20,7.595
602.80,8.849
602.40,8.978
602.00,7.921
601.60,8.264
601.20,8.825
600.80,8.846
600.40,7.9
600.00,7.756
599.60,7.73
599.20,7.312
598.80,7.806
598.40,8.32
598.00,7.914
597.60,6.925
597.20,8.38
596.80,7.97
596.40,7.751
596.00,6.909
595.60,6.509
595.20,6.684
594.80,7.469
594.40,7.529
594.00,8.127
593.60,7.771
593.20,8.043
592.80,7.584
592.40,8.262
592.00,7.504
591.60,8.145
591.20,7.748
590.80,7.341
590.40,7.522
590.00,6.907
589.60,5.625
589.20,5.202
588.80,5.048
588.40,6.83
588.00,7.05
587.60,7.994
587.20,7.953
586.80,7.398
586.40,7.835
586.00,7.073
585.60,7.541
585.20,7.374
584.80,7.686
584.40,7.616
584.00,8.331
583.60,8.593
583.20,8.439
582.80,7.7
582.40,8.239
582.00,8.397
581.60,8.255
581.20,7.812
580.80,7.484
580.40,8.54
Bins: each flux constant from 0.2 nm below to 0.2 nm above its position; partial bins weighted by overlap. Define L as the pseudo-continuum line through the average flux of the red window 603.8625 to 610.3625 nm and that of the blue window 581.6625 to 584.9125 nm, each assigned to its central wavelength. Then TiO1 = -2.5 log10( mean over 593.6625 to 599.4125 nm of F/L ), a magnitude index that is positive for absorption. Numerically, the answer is 0.069 mag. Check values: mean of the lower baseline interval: 8.14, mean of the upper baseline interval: 7.96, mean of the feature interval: 7.55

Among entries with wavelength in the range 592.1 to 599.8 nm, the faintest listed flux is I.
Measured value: 6.509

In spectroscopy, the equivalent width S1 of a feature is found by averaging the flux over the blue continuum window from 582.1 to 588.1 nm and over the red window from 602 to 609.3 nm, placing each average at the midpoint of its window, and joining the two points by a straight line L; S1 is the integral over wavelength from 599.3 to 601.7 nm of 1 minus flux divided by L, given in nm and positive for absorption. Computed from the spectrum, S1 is -0.06 nm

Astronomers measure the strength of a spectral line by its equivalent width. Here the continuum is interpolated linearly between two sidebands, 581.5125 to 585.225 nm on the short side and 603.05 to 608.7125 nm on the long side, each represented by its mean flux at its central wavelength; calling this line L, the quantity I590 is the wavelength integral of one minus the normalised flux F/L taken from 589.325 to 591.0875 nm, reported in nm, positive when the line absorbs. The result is 0.27 nm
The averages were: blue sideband 8.09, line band 6.82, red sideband 7.92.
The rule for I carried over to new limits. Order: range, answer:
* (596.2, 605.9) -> 6.925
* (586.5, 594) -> 5.048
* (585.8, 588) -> 7.05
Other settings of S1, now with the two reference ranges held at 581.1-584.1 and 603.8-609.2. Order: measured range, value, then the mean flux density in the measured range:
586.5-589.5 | 0.509 nm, 6.78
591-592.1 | 0.039 nm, 7.83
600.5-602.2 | -0.093 nm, 8.43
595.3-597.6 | 0.182 nm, 7.42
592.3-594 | 0.037 nm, 7.92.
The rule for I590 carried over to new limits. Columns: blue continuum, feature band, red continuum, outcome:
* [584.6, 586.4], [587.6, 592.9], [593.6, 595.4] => 0.33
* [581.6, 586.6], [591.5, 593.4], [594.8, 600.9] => -0.04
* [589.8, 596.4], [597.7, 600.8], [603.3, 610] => -0.06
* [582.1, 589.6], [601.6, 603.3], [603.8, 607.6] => -0.08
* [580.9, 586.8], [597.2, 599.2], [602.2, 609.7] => 0.06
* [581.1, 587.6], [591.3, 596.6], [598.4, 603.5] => 0.32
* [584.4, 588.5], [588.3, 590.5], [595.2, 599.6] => 0.41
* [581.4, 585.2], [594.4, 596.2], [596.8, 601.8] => 0.24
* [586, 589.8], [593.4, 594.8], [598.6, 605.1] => -0.07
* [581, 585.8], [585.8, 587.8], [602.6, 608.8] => 0.09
